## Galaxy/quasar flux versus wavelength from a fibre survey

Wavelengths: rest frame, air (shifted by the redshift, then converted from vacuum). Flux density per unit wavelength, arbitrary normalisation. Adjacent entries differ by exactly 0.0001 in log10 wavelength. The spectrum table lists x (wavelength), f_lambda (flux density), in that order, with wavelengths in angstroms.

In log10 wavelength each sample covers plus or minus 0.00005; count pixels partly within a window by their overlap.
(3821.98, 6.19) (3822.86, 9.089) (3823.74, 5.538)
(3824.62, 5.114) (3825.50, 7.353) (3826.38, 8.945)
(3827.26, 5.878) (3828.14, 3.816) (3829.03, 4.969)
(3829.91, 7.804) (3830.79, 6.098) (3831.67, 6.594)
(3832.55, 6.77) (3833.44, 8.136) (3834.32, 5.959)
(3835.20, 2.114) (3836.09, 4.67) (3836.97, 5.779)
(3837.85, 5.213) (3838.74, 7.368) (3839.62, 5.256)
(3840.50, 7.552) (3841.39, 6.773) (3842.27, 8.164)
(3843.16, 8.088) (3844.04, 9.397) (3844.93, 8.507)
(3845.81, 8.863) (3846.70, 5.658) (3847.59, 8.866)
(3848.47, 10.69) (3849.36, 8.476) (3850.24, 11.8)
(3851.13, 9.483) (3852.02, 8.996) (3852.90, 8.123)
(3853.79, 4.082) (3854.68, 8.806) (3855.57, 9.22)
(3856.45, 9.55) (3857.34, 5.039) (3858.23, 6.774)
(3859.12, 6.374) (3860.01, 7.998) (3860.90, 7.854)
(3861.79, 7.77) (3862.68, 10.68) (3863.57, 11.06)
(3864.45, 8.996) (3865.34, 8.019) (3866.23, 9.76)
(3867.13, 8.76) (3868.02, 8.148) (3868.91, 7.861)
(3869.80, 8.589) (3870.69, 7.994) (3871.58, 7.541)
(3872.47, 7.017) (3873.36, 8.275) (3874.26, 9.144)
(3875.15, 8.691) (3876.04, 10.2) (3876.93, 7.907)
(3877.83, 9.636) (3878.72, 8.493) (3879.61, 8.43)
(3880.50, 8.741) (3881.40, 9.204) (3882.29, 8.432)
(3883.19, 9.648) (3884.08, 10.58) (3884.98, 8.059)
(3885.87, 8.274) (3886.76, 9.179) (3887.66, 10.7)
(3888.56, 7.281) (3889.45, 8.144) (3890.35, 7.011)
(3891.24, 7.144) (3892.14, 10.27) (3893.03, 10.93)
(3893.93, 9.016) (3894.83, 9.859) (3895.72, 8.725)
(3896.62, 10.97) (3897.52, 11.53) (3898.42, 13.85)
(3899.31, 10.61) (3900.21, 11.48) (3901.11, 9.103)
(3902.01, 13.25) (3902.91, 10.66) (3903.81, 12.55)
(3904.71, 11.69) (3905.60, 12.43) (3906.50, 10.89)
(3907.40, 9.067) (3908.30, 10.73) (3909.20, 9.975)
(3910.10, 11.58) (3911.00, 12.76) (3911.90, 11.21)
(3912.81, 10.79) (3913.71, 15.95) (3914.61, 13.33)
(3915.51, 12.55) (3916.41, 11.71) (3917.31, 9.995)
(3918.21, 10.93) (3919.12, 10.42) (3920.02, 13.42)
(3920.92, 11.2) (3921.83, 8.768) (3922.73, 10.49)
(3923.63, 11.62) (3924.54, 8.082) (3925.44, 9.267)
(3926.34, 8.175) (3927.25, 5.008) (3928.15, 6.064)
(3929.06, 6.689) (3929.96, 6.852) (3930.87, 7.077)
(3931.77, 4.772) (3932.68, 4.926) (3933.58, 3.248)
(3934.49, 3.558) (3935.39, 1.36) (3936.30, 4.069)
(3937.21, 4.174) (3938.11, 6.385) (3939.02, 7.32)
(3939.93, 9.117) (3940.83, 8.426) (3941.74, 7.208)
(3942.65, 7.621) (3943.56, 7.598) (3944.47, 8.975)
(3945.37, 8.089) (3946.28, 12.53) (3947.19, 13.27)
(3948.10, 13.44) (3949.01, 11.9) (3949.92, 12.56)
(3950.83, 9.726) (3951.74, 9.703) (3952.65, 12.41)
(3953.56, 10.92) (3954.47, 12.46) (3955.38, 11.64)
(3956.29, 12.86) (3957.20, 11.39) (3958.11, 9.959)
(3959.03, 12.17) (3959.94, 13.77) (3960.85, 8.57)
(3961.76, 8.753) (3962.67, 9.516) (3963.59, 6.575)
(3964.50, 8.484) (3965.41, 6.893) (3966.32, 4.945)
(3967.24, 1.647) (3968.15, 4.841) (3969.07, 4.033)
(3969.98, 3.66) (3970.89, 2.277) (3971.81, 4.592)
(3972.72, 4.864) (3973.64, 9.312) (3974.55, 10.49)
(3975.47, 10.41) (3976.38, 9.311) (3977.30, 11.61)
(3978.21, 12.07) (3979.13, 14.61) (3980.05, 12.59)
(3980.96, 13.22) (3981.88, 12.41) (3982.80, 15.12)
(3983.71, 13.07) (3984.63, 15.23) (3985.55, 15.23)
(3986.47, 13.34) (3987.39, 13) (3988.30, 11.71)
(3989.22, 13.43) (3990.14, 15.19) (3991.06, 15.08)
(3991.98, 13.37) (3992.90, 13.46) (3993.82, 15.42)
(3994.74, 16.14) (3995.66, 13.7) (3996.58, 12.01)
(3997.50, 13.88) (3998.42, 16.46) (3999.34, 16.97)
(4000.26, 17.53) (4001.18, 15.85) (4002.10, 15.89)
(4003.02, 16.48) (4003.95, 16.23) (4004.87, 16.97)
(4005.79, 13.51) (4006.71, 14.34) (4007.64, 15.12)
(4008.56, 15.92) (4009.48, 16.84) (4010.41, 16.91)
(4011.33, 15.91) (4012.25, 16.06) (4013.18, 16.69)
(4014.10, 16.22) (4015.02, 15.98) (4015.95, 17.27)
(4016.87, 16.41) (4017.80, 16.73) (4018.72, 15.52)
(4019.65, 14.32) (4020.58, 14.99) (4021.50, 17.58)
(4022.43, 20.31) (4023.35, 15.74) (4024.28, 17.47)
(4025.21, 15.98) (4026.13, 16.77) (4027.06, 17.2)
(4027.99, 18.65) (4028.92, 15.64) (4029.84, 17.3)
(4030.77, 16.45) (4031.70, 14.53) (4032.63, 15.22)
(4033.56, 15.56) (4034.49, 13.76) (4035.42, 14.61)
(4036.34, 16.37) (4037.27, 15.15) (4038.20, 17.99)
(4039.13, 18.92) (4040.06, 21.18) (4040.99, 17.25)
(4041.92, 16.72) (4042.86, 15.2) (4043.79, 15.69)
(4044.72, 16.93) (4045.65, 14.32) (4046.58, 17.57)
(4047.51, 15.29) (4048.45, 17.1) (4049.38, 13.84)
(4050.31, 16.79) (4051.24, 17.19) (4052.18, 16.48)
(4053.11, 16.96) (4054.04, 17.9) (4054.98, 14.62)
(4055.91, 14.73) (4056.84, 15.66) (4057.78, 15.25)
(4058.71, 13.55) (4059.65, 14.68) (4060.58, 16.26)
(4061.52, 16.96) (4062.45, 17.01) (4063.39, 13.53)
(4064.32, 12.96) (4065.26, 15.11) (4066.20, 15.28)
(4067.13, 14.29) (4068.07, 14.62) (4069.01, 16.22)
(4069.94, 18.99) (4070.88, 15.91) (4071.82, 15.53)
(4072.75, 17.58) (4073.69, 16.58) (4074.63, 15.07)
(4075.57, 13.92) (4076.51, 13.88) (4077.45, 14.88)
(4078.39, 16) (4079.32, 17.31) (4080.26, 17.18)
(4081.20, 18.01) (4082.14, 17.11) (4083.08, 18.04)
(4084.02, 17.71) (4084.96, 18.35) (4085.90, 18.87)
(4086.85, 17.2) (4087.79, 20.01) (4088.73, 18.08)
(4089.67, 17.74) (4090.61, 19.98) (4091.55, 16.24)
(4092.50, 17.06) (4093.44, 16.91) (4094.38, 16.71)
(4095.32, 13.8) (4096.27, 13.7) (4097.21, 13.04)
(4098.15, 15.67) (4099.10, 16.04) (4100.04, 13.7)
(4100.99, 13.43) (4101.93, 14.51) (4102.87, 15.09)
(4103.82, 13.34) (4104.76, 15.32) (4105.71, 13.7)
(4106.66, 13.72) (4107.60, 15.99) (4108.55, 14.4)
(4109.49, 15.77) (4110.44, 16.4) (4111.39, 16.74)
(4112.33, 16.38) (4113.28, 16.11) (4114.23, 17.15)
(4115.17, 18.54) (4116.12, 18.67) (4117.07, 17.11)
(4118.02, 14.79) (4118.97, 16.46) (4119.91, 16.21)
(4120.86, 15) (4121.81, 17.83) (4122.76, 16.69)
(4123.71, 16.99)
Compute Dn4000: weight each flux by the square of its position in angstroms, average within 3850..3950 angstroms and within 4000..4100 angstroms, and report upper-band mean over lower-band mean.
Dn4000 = 1.92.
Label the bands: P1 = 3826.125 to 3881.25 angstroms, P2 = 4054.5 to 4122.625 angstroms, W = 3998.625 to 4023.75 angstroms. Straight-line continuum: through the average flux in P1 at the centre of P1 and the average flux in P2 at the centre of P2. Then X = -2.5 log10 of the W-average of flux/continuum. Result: -0.219 mag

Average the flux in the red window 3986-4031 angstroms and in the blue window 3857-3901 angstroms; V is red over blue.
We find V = 1.8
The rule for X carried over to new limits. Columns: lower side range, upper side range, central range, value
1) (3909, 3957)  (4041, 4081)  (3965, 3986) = 0.246 mag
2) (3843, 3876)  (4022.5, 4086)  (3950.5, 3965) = 0.170 mag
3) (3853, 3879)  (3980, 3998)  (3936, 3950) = 0.312 mag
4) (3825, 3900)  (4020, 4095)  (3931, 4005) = 0.216 mag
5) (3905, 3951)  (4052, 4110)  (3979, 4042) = -0.218 mag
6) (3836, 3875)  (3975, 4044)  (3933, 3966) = 0.360 mag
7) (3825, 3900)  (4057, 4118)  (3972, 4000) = -0.044 mag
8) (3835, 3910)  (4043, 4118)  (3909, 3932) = 0.047 mag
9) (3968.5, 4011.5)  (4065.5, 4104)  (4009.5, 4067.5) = -0.107 mag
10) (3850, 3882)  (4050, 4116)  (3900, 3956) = 0.105 mag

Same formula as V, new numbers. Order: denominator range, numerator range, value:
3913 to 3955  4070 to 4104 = 1.81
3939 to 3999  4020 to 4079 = 1.50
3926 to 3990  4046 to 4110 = 1.75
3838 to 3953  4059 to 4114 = 1.77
